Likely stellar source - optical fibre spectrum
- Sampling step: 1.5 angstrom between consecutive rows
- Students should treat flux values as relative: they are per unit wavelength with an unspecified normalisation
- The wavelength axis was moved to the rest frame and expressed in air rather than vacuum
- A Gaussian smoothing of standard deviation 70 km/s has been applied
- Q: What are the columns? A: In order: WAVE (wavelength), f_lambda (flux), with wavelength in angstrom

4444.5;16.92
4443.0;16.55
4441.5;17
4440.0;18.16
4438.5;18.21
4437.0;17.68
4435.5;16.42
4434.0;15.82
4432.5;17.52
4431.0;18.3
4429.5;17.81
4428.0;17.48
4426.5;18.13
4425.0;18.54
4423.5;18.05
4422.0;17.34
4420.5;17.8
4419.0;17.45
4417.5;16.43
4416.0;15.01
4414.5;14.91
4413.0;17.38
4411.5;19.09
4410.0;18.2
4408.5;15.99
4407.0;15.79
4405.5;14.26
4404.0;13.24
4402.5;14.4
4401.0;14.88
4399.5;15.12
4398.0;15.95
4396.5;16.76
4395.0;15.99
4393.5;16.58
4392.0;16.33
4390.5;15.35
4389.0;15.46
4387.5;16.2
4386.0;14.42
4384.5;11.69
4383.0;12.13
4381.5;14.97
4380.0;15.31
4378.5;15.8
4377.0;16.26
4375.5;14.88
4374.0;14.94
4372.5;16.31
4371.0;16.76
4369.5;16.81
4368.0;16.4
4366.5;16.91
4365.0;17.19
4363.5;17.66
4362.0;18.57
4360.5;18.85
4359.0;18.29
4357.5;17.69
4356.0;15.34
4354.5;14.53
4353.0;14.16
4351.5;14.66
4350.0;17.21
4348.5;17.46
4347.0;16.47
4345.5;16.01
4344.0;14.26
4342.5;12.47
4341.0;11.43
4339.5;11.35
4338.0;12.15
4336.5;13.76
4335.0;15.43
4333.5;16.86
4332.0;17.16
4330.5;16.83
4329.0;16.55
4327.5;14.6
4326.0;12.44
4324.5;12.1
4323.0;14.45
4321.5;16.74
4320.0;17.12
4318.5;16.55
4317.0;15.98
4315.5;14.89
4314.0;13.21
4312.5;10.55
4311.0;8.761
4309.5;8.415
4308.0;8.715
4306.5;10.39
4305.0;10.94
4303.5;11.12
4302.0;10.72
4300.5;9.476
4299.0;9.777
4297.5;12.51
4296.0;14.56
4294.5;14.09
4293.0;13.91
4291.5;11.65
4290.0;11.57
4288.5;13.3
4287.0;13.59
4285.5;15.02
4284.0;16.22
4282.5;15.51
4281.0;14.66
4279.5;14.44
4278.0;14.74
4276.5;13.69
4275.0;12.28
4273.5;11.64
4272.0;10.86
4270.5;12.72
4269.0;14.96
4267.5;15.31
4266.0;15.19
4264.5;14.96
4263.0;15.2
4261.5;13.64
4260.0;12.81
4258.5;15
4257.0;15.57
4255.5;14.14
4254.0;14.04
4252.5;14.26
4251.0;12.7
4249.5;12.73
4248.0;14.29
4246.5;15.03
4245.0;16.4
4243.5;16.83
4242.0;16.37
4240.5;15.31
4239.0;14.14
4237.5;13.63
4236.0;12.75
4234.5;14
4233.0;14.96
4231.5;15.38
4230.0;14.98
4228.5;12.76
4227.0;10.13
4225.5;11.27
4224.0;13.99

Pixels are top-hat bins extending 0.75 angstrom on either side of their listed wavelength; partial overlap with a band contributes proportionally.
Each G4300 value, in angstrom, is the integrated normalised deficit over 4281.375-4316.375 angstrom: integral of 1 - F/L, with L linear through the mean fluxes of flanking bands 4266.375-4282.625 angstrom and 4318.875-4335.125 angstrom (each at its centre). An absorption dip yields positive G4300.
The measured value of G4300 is 5.6 angstrom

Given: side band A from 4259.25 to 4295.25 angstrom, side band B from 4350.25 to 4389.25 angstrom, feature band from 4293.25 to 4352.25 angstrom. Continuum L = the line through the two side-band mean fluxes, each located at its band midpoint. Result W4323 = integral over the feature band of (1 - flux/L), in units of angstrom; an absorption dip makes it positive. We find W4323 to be 5.2 angstrom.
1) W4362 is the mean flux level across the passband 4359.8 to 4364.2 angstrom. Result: 18.4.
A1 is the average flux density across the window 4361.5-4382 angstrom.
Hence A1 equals 16.3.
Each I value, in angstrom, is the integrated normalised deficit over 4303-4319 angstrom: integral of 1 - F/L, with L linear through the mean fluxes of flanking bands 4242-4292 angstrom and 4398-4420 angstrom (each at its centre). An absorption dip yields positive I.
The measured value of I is 3.2 angstrom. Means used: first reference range 14.1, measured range 11.7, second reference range 15.9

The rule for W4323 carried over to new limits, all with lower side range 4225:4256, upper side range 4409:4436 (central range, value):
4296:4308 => 3.5 angstrom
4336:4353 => 1.8 angstrom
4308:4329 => 2.8 angstrom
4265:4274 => 0.7 angstrom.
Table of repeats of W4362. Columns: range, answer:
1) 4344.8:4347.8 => 16.3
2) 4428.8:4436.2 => 17.2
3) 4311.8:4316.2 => 12.9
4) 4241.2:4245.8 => 16.5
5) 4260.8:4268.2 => 14.9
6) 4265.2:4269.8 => 15.1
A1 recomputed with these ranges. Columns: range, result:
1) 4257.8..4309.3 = 13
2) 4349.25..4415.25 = 15.9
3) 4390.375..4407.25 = 15.4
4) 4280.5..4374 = 14.3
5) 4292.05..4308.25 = 11.6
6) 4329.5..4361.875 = 15.4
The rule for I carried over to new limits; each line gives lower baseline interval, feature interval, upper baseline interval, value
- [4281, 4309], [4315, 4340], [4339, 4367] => -1.3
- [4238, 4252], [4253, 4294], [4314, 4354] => 2.5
